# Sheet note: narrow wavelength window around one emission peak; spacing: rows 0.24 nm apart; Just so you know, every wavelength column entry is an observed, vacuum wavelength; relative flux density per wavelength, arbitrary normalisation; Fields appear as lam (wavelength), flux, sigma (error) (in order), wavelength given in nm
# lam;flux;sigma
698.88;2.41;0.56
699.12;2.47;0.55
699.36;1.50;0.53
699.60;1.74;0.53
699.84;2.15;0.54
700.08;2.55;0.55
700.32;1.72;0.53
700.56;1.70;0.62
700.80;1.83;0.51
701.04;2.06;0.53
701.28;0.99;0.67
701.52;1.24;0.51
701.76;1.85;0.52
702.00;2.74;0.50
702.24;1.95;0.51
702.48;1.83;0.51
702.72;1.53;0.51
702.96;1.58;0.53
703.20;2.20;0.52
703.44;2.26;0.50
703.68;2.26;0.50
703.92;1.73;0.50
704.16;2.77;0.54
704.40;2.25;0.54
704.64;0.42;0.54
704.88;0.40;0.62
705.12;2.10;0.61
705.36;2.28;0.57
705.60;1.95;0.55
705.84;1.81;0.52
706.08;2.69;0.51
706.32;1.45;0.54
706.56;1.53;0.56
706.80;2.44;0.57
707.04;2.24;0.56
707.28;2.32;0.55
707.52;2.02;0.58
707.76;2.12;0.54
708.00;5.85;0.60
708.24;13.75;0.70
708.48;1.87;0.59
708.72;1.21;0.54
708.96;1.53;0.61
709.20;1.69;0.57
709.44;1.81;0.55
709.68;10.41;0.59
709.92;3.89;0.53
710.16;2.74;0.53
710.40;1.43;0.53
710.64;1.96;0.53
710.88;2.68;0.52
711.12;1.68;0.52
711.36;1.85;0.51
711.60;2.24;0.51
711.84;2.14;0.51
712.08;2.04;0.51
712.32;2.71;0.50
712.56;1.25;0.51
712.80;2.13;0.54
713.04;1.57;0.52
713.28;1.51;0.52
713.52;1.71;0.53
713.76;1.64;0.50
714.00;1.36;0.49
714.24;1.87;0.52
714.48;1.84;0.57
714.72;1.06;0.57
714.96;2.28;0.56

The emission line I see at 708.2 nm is [S II] 6716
